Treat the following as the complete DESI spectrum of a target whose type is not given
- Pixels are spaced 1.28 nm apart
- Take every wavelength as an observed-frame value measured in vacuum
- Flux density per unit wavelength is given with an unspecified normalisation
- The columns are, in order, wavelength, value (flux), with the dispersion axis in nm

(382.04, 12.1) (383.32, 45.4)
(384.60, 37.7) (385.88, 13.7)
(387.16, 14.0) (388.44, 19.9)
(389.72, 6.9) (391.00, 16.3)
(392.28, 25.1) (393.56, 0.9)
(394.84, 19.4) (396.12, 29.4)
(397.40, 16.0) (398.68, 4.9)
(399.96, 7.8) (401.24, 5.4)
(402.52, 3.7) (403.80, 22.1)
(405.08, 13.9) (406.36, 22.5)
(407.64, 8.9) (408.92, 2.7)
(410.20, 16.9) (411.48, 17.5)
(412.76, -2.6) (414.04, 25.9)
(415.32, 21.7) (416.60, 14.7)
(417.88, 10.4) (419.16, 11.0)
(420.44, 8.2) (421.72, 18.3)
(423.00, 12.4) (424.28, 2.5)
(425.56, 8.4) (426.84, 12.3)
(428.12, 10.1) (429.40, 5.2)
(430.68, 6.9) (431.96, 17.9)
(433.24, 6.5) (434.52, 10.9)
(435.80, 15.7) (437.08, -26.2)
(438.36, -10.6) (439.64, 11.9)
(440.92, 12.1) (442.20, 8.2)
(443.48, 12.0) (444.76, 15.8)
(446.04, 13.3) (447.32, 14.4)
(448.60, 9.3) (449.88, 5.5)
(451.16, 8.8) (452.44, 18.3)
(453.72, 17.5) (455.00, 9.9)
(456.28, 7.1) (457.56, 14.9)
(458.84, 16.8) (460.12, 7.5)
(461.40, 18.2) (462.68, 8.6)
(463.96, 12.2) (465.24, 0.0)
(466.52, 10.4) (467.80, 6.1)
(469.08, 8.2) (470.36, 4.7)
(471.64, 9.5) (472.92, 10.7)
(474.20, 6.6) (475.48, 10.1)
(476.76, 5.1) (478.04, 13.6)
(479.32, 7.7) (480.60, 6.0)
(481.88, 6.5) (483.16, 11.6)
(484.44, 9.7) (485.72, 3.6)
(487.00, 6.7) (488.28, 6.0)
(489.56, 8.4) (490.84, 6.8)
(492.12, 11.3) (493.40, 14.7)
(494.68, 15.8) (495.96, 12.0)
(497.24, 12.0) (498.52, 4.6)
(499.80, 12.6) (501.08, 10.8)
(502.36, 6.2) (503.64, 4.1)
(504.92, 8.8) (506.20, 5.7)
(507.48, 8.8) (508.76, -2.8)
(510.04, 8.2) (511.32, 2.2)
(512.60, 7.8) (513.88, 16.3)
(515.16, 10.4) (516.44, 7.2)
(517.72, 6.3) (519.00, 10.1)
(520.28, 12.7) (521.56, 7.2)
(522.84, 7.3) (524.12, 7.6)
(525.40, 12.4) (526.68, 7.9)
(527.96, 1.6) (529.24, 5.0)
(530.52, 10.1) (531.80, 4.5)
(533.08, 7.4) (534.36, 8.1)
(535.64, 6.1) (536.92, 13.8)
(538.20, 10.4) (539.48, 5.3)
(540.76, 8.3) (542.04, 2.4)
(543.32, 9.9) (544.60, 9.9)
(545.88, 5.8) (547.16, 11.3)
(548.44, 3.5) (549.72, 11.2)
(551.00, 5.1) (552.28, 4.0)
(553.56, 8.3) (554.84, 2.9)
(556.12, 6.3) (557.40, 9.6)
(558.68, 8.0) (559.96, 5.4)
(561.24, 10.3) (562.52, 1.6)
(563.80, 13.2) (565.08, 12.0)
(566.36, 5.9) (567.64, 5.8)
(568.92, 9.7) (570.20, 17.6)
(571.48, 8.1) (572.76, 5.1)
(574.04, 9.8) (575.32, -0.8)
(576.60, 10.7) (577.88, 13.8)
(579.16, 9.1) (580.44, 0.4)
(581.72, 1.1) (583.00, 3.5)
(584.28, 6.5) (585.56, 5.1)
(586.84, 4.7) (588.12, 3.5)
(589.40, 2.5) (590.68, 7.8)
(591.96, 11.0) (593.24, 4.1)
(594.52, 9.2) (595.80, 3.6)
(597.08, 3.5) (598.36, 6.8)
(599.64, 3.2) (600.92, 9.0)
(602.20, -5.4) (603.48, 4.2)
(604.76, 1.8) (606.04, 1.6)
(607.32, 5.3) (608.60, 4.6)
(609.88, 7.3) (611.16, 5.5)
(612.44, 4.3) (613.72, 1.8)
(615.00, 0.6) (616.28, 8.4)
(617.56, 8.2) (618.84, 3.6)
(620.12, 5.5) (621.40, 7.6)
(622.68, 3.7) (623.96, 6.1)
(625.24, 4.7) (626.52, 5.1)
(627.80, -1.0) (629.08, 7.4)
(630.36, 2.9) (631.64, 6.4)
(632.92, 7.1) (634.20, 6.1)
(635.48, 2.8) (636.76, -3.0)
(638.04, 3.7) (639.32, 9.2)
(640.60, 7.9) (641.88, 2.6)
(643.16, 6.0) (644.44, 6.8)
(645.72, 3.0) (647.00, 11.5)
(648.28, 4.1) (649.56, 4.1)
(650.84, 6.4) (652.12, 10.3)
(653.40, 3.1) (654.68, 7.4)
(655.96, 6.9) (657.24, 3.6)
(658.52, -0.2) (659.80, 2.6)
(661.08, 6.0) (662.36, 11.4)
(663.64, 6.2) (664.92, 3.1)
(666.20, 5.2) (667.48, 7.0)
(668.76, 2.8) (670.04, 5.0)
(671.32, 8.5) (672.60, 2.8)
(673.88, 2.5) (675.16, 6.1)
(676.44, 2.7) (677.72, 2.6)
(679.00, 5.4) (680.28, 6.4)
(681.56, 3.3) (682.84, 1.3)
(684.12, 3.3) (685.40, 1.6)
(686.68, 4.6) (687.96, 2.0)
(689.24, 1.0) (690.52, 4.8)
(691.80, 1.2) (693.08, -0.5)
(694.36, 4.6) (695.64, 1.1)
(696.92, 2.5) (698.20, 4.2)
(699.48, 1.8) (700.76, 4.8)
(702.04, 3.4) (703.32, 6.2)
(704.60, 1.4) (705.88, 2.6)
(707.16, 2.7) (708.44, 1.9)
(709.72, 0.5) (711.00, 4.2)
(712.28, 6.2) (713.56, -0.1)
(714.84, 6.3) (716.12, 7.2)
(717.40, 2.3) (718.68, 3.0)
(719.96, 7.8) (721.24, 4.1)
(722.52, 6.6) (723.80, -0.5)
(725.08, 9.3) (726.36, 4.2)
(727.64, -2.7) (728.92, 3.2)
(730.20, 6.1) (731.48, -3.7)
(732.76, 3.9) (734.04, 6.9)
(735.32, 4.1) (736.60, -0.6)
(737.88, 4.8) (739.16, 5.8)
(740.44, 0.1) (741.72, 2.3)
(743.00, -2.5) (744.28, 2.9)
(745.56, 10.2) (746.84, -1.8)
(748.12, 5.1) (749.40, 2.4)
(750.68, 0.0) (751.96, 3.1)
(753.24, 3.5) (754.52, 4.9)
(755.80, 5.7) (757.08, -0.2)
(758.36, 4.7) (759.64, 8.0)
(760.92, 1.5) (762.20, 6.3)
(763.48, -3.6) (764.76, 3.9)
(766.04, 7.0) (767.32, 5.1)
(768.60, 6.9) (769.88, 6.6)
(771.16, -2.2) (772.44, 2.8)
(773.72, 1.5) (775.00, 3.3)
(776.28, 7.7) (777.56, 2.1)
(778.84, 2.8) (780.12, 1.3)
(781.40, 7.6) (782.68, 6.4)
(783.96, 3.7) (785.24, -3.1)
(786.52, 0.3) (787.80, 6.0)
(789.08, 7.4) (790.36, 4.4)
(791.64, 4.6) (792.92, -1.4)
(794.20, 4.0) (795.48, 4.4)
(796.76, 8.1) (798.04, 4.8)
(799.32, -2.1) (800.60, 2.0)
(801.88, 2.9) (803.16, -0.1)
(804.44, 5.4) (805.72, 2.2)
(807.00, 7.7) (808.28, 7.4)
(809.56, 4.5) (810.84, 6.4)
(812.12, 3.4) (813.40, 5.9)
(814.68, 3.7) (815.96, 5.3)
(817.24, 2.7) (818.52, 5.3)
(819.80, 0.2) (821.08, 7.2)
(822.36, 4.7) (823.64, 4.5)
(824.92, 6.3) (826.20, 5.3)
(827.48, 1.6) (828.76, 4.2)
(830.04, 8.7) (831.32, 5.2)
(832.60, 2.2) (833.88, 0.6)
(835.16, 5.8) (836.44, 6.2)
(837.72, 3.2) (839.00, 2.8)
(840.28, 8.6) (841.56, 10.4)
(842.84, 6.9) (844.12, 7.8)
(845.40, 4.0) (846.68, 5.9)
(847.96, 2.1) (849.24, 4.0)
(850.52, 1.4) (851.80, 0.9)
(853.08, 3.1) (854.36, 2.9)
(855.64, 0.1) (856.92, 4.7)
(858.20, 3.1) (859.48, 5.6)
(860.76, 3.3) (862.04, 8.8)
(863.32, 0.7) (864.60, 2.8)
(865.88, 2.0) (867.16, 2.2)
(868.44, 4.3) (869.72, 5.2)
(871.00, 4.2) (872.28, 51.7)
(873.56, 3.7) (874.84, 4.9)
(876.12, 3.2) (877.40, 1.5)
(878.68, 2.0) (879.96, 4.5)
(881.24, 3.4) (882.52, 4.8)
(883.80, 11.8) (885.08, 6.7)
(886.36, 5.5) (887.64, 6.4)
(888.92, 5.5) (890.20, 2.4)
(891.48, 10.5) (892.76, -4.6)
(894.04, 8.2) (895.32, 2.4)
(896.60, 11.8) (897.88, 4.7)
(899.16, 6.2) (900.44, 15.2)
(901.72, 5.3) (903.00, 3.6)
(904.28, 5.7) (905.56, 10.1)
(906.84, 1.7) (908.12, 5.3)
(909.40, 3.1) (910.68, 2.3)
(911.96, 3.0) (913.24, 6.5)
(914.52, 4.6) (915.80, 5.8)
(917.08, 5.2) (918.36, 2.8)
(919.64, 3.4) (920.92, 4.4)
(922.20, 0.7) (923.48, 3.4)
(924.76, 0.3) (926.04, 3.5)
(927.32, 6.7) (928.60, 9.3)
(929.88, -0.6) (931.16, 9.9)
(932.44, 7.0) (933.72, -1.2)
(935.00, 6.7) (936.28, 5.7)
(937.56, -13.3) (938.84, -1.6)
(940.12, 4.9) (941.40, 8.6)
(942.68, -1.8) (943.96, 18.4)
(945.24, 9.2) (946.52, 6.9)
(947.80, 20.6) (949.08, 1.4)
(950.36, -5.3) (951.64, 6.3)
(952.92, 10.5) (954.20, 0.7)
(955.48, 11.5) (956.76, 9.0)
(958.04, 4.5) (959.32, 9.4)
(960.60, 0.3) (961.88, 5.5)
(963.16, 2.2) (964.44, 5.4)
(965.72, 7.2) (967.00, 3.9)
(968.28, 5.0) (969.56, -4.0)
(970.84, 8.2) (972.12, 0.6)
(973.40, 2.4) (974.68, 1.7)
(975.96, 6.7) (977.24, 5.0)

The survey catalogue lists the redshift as 1.34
